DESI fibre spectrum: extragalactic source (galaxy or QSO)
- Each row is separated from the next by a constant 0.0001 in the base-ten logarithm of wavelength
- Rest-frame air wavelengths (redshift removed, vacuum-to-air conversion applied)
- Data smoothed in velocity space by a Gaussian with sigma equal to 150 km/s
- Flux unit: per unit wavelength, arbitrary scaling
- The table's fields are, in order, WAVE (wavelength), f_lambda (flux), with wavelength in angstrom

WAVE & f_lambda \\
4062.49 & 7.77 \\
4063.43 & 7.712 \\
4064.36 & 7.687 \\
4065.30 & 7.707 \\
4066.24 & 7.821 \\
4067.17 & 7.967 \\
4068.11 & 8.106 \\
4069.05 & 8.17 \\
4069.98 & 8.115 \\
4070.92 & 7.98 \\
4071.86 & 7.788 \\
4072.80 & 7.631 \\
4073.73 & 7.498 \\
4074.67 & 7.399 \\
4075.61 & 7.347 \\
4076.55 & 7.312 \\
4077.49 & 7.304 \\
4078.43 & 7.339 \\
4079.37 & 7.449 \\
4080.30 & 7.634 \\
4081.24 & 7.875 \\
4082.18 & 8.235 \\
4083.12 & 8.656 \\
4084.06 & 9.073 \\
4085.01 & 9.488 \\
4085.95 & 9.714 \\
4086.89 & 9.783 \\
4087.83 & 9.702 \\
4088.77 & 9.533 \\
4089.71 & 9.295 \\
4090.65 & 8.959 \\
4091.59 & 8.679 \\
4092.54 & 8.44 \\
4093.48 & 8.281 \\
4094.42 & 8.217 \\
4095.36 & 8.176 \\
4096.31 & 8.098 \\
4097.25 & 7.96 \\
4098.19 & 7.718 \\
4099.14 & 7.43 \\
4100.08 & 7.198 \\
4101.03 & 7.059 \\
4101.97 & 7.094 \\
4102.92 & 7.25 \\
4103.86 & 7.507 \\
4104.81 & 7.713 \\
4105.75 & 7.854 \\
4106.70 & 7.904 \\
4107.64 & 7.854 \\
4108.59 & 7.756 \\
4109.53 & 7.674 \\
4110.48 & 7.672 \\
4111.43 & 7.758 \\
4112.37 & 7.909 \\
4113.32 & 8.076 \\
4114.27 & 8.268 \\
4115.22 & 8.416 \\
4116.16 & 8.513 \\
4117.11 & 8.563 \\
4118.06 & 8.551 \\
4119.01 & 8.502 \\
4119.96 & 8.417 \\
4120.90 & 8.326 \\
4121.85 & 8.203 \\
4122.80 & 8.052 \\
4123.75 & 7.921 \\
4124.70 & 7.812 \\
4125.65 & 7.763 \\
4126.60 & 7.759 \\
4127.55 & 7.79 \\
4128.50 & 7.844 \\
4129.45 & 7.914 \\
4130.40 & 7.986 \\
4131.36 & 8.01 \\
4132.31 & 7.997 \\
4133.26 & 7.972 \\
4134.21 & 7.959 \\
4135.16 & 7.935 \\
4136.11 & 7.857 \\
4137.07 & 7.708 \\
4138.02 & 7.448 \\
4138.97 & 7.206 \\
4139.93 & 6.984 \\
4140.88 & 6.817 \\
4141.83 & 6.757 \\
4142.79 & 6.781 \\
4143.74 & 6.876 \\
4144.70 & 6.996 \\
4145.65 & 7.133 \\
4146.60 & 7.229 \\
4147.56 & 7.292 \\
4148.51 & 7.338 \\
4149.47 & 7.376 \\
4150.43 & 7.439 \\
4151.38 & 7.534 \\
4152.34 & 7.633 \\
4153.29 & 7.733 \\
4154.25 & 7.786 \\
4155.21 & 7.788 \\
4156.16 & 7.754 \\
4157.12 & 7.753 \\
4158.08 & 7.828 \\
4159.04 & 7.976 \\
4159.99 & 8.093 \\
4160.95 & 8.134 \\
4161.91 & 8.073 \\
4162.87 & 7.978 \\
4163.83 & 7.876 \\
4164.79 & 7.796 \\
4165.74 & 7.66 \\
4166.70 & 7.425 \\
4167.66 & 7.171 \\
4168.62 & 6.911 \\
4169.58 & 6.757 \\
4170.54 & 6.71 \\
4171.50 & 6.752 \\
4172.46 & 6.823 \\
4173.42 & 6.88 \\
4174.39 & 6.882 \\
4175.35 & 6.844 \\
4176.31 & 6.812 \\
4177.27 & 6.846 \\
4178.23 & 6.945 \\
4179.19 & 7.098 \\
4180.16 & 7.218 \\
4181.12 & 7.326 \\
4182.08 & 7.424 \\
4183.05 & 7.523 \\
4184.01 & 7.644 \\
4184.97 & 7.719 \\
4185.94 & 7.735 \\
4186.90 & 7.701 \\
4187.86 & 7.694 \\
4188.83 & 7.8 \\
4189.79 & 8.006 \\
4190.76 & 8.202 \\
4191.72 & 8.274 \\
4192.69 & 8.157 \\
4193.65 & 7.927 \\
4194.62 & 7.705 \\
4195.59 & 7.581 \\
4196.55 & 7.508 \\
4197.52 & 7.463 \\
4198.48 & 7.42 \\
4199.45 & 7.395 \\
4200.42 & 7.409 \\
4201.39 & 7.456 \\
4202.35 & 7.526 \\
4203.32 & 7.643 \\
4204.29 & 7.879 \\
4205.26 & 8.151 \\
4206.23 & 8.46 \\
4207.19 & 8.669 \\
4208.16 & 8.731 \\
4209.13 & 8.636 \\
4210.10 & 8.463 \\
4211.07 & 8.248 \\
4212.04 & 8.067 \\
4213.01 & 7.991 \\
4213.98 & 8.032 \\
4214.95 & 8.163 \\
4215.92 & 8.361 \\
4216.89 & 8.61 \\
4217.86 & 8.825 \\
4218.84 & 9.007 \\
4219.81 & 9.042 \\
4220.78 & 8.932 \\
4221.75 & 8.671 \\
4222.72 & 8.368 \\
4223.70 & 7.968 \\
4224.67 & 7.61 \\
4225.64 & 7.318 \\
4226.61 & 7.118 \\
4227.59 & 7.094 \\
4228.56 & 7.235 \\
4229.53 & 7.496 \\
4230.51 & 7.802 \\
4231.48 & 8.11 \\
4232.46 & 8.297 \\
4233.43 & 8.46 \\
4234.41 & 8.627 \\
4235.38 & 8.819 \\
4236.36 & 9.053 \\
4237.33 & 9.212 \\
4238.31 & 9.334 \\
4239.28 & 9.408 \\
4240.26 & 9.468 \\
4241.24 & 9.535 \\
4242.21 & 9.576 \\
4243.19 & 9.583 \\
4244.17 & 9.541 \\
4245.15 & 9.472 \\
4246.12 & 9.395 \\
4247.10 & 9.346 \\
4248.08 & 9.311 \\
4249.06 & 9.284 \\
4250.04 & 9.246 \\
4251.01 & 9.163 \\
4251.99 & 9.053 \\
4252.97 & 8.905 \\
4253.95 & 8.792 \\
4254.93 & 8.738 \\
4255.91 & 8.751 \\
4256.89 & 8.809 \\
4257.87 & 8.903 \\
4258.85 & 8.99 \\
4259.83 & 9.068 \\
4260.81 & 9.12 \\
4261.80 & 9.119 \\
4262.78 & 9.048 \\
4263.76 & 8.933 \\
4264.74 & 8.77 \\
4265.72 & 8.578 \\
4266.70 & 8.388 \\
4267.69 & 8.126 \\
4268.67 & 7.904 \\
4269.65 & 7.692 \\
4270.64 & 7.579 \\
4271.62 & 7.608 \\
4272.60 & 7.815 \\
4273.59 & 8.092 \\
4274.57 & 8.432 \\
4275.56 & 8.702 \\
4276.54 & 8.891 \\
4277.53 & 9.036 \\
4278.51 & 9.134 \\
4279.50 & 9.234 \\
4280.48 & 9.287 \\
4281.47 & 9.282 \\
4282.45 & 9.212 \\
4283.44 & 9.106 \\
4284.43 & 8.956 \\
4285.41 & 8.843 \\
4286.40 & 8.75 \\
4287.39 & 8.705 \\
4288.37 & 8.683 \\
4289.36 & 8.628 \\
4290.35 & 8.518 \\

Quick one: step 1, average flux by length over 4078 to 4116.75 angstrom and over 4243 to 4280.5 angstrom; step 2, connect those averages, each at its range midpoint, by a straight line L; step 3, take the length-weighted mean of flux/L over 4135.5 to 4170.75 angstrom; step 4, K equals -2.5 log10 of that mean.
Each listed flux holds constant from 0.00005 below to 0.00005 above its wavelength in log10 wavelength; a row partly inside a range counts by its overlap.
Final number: 0.13 mag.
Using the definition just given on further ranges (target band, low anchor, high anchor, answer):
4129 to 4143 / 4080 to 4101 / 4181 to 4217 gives 0.10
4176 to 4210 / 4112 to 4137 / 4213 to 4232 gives 0.05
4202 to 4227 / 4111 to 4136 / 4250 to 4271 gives 0.03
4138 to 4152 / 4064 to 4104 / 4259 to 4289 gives 0.16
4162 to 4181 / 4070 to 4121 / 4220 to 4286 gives 0.17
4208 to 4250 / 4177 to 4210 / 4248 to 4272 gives -0.04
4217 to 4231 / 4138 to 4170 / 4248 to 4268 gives 0.05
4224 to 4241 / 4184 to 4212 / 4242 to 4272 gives 0.03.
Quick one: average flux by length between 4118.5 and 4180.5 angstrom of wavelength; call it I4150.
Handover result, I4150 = 7.52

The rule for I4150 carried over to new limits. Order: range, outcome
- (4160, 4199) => 7.47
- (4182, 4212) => 7.88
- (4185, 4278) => 8.41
